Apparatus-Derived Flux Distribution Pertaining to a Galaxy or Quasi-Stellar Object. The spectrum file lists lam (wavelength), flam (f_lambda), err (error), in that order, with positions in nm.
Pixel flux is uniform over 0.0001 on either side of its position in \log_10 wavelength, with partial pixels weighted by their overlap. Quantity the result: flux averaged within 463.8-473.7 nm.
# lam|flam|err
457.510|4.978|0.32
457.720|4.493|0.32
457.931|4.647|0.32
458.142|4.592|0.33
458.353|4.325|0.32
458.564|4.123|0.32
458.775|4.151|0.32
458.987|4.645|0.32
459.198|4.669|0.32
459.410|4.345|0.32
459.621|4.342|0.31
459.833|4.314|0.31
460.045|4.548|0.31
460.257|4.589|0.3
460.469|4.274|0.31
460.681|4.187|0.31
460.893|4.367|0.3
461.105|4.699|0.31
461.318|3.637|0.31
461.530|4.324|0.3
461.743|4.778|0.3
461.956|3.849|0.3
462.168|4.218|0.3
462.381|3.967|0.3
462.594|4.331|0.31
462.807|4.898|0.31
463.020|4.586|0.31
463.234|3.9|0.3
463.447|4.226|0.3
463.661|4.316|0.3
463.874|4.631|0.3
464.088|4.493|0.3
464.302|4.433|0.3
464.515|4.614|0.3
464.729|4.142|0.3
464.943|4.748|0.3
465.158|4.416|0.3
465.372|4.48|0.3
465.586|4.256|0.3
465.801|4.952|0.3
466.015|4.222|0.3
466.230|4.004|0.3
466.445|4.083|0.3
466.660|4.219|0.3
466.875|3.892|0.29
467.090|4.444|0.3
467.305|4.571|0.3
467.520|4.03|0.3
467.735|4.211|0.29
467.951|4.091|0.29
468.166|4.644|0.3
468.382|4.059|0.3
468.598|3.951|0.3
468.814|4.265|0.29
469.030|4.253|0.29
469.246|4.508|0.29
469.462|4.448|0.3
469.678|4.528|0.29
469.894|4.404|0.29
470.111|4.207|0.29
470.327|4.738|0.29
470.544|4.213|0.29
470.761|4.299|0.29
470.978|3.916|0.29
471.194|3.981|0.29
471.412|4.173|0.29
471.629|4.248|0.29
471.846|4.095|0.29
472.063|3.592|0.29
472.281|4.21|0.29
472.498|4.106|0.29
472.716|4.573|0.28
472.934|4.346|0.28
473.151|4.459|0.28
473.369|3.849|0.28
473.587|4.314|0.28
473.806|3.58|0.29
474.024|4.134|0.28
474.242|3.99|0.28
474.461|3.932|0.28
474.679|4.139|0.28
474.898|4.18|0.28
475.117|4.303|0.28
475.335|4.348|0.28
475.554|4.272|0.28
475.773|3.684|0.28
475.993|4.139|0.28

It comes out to 4.29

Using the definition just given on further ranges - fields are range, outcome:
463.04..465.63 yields 4.4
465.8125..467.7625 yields 4.22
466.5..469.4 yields 4.24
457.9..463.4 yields 4.35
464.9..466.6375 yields 4.37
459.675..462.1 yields 4.32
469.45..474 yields 4.2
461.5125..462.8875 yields 4.33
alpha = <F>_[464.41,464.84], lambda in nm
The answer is 4.38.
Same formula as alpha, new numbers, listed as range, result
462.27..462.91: 4.39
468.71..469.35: 4.34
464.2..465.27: 4.47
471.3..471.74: 4.2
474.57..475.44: 4.24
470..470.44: 4.47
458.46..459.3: 4.4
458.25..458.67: 4.23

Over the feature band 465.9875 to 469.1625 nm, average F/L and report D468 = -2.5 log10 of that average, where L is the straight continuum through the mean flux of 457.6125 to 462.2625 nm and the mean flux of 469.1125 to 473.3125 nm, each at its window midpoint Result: 0.03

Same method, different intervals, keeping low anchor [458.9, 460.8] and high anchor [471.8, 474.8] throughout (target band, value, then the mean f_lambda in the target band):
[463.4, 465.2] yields -0.03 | 4.45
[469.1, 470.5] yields -0.07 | 4.46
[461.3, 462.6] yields 0.05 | 4.18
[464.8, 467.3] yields -0.02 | 4.34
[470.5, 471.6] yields 0.01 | 4.12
